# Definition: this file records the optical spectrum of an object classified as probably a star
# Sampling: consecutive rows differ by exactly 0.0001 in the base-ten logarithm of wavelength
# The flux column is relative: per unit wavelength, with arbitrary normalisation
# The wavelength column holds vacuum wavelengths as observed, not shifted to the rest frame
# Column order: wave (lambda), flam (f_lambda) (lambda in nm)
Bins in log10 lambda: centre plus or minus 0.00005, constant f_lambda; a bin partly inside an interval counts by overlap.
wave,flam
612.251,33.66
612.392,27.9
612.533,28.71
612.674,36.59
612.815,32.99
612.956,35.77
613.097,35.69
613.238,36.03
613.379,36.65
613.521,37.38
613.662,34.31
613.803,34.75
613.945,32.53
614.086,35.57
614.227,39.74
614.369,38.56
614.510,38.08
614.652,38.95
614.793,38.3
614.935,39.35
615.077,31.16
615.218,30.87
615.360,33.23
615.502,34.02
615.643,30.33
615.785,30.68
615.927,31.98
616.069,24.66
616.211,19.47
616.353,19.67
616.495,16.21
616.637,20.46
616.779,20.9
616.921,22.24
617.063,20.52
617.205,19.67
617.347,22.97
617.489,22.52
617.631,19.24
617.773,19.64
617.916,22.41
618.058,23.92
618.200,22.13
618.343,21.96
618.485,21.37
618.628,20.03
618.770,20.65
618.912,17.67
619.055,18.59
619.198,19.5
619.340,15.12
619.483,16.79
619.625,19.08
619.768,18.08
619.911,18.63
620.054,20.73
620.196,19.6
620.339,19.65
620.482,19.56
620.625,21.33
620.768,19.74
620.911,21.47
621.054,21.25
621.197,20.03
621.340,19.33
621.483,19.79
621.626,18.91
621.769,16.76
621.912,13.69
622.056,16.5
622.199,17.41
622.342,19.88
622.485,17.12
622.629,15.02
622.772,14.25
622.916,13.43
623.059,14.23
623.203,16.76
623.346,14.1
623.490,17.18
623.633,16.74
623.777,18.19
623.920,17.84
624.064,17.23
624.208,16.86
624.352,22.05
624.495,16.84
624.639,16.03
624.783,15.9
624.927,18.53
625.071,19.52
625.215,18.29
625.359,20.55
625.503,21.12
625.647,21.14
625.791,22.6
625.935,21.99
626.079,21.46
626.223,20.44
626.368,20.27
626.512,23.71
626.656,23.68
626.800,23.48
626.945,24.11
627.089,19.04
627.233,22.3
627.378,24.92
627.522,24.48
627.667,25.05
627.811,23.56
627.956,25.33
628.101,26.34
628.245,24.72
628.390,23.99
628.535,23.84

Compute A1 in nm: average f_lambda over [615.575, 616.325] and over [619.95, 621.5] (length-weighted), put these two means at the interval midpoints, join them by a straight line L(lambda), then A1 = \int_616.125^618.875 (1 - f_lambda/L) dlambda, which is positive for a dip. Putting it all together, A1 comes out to 0.43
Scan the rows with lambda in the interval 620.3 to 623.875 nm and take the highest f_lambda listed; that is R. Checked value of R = 21.47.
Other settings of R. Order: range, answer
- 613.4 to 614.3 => 39.74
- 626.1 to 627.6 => 24.92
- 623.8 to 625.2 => 22.05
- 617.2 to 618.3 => 23.92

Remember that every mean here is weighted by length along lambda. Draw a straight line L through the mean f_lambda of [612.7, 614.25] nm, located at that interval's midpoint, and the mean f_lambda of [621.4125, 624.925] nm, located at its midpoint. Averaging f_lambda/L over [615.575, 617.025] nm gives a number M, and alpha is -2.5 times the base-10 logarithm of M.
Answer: 0.27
